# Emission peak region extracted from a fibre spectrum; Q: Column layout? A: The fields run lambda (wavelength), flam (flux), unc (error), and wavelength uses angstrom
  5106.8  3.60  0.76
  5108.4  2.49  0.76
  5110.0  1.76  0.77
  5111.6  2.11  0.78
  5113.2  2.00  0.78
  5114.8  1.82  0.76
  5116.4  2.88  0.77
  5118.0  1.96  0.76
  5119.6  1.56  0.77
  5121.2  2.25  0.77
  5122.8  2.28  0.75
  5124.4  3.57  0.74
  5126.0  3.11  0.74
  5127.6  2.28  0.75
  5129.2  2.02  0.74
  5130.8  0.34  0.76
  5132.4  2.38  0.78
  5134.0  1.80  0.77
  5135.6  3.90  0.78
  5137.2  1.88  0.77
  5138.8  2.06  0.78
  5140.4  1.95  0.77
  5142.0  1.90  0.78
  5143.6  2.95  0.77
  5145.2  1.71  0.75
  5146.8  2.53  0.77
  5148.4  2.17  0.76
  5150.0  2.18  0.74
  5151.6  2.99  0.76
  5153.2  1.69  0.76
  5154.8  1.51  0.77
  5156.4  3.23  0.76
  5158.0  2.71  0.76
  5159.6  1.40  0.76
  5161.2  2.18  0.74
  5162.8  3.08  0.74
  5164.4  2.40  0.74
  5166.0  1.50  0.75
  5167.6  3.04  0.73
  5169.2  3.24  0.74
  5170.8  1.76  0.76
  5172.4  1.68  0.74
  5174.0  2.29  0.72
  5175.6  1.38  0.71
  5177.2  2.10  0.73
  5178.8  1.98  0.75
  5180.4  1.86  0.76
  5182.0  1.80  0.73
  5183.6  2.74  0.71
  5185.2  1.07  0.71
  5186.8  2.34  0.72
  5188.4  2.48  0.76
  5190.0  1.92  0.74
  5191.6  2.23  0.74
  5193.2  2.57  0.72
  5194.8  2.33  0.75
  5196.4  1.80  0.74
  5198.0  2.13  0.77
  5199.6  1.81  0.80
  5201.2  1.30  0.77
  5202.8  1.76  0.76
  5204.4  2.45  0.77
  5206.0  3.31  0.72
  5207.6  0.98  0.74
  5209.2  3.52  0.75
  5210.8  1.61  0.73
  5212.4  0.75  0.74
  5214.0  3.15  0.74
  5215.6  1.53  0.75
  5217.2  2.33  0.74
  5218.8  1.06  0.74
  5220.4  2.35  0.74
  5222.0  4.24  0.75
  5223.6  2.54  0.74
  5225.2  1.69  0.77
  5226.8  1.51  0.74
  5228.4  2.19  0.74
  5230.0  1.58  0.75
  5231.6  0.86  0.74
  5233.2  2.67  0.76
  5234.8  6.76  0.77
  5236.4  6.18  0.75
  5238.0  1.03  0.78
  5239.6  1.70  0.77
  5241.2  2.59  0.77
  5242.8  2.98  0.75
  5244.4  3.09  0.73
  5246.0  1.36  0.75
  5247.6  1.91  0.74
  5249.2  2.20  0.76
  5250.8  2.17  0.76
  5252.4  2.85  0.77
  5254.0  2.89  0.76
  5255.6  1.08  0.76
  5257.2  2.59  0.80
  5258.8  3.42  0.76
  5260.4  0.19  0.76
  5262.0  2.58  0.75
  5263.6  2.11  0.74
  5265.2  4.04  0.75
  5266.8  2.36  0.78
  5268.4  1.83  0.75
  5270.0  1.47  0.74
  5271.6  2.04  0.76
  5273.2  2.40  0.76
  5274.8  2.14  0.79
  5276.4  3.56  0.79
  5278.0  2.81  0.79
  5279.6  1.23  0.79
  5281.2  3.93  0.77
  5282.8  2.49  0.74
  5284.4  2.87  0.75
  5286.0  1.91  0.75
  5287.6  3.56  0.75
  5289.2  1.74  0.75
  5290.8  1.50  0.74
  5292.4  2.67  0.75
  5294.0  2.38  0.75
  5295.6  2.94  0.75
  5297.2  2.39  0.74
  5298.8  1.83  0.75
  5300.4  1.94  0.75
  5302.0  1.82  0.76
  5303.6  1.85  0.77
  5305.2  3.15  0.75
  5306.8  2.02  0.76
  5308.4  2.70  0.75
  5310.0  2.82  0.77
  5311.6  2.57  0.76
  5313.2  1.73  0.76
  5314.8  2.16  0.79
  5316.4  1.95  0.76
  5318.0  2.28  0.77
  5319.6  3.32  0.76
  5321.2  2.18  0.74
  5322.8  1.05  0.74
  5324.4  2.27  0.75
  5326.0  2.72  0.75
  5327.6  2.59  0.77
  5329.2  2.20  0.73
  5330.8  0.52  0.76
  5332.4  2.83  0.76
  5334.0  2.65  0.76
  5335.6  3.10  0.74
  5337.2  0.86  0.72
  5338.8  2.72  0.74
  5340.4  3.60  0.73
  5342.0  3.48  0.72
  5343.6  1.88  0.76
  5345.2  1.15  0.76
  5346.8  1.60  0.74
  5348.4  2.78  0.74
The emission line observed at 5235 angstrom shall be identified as Hbeta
